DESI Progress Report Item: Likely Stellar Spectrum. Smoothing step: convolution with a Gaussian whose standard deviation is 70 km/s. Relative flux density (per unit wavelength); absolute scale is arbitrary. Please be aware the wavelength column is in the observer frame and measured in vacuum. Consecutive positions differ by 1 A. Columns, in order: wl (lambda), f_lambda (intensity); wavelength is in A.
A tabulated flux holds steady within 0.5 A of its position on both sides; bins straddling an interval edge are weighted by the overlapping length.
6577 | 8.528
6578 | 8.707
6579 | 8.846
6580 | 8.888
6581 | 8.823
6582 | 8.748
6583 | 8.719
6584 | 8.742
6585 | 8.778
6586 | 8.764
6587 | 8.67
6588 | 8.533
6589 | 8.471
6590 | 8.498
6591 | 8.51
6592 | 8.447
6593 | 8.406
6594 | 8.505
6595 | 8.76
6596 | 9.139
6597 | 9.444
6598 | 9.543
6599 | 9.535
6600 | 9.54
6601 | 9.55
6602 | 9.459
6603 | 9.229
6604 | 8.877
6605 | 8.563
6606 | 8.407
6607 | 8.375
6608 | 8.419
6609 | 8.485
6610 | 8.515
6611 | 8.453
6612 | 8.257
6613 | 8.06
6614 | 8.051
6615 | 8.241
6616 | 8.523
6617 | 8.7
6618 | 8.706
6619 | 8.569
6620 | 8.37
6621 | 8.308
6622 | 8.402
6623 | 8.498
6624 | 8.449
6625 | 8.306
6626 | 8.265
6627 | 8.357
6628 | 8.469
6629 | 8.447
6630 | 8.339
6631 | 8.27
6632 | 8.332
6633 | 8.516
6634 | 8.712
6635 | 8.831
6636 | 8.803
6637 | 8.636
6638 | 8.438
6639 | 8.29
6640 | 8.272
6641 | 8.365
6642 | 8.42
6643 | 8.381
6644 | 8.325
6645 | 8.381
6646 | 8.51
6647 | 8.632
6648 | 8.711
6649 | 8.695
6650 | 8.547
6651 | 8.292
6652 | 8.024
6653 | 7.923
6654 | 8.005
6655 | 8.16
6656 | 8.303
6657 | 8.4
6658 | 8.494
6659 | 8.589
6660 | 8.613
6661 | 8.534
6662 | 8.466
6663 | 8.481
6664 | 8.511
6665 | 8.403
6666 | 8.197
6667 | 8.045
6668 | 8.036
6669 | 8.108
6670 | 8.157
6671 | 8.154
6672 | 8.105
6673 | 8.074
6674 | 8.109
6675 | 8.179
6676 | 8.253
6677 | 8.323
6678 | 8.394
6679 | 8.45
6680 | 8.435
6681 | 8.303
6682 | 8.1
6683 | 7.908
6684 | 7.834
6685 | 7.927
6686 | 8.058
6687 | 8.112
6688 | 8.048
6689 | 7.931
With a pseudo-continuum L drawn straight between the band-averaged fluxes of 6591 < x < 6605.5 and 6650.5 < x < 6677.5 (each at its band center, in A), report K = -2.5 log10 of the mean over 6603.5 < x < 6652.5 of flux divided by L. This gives 0.03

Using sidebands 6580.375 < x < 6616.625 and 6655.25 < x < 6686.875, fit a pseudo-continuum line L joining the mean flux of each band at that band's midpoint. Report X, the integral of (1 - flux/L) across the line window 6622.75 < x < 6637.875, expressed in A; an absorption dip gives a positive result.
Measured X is 0.1 A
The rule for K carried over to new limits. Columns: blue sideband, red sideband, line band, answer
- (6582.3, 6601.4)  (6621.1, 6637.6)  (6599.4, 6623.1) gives 0.007 mag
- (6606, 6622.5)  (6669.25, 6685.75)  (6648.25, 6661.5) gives -0.014 mag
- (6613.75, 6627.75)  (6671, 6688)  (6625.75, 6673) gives -0.012 mag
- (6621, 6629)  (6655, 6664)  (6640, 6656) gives 0.011 mag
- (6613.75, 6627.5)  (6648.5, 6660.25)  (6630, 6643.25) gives -0.013 mag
